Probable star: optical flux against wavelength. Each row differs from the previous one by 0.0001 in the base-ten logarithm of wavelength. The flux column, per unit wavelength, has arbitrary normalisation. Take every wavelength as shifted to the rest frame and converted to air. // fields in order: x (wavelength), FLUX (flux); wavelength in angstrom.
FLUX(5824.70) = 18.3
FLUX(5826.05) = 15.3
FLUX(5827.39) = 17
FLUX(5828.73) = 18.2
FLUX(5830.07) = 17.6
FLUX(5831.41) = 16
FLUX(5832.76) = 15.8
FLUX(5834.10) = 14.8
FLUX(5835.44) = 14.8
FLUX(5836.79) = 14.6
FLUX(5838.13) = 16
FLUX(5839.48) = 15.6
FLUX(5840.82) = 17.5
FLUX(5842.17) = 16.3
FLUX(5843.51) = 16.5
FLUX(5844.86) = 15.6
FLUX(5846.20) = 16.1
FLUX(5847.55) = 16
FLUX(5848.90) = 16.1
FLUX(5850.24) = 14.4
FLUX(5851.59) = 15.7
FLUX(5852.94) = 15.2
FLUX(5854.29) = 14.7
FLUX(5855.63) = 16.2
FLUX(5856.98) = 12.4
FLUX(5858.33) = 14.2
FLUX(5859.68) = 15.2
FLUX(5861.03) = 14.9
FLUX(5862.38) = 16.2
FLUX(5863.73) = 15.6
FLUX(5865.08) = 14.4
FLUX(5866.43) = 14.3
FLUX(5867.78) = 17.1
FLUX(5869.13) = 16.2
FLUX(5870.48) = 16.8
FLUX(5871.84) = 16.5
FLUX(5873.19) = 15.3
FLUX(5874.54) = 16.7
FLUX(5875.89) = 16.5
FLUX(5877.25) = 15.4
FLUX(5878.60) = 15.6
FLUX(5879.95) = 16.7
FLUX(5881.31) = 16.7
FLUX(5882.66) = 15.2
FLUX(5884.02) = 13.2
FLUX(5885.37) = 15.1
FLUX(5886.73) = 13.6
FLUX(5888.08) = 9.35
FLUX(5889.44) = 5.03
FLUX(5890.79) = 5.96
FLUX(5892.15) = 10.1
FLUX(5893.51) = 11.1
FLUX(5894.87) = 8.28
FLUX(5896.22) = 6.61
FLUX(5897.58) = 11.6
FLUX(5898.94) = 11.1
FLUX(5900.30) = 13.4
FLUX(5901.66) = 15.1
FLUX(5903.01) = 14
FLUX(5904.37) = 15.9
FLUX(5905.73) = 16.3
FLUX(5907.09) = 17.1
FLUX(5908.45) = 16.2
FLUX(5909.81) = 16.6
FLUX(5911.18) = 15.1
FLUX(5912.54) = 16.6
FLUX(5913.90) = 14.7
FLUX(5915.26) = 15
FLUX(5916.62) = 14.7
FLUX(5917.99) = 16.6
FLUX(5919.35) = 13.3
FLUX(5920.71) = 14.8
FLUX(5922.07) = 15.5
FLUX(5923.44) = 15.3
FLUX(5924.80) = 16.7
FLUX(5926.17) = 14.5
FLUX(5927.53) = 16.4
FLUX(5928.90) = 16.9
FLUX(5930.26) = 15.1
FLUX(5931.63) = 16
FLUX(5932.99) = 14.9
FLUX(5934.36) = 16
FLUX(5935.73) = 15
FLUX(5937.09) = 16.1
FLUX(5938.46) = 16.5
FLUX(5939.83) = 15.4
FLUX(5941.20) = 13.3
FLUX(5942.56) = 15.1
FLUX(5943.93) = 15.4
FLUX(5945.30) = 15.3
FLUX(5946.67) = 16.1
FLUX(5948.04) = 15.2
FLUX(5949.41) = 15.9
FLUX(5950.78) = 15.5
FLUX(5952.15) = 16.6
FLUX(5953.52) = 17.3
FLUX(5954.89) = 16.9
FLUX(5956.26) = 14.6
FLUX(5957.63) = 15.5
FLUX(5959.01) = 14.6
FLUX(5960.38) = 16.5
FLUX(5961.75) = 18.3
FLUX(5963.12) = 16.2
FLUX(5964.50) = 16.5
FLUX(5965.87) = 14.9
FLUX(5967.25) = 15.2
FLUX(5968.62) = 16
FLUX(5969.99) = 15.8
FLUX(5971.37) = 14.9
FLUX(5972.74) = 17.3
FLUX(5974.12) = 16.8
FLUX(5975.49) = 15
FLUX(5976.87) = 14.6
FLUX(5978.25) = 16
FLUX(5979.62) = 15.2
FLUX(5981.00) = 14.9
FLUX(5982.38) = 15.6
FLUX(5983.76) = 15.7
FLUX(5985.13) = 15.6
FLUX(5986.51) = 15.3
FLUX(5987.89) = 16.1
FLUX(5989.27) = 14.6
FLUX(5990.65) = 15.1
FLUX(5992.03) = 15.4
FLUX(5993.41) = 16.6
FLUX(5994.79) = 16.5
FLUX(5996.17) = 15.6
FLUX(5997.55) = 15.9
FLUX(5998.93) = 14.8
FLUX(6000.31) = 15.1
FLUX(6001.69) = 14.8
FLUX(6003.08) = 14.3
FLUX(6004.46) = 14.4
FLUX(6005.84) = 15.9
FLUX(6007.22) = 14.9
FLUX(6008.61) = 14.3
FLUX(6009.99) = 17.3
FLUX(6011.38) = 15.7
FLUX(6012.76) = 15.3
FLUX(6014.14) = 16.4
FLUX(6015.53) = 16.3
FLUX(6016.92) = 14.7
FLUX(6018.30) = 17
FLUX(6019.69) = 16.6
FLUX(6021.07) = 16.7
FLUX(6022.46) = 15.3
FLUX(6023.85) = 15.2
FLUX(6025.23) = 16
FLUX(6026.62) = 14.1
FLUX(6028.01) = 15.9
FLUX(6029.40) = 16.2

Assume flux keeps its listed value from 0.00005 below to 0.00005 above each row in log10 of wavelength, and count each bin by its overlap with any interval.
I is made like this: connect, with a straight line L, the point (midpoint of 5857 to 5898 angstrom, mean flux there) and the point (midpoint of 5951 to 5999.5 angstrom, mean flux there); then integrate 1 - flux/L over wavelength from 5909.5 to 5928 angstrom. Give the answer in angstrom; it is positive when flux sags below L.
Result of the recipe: -1.1 angstrom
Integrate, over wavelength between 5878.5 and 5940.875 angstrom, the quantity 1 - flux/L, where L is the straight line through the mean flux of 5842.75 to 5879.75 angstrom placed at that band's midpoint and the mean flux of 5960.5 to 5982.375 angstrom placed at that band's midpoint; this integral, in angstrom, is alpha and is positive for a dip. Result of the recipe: 6.2 angstrom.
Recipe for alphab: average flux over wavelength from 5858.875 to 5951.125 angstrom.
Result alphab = 14.6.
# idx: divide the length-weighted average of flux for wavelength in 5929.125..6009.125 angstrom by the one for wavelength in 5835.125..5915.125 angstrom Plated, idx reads 1.1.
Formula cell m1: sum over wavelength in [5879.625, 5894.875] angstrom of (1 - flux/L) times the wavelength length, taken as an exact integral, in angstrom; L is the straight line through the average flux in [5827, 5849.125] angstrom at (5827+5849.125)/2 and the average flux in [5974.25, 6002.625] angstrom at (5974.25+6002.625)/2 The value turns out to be 4.0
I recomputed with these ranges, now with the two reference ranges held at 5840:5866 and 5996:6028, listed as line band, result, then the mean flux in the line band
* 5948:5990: -0.8 angstrom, 15.8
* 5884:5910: 5.5 angstrom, 12.2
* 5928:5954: -0.3 angstrom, 15.7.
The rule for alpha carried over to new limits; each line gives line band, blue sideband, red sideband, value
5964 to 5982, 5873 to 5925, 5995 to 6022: -0.70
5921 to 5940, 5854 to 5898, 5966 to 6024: -1.50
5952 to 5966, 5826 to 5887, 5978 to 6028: -0.57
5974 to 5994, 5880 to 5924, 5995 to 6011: -0.73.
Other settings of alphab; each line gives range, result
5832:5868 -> 15.4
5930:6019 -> 15.6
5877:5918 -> 13.4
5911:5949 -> 15.4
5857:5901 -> 13.5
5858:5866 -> 15.1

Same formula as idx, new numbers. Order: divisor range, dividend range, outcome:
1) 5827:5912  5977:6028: 1.06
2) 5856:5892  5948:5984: 1.10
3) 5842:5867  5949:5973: 1.05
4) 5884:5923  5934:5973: 1.20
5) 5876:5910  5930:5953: 1.19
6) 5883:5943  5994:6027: 1.11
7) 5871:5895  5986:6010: 1.16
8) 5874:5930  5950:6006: 1.12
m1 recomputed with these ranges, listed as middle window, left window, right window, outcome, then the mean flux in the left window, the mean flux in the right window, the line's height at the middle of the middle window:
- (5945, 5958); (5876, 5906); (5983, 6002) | -1.5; 12.5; 15.5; 14.3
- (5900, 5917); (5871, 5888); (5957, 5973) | 0.0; 15.3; 15.9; 15.5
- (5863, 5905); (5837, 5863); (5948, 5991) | 5.6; 15.5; 15.8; 15.6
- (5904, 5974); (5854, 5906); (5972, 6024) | -5.0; 13.8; 15.6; 14.7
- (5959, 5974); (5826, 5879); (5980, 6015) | -0.6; 15.7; 15.4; 15.5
